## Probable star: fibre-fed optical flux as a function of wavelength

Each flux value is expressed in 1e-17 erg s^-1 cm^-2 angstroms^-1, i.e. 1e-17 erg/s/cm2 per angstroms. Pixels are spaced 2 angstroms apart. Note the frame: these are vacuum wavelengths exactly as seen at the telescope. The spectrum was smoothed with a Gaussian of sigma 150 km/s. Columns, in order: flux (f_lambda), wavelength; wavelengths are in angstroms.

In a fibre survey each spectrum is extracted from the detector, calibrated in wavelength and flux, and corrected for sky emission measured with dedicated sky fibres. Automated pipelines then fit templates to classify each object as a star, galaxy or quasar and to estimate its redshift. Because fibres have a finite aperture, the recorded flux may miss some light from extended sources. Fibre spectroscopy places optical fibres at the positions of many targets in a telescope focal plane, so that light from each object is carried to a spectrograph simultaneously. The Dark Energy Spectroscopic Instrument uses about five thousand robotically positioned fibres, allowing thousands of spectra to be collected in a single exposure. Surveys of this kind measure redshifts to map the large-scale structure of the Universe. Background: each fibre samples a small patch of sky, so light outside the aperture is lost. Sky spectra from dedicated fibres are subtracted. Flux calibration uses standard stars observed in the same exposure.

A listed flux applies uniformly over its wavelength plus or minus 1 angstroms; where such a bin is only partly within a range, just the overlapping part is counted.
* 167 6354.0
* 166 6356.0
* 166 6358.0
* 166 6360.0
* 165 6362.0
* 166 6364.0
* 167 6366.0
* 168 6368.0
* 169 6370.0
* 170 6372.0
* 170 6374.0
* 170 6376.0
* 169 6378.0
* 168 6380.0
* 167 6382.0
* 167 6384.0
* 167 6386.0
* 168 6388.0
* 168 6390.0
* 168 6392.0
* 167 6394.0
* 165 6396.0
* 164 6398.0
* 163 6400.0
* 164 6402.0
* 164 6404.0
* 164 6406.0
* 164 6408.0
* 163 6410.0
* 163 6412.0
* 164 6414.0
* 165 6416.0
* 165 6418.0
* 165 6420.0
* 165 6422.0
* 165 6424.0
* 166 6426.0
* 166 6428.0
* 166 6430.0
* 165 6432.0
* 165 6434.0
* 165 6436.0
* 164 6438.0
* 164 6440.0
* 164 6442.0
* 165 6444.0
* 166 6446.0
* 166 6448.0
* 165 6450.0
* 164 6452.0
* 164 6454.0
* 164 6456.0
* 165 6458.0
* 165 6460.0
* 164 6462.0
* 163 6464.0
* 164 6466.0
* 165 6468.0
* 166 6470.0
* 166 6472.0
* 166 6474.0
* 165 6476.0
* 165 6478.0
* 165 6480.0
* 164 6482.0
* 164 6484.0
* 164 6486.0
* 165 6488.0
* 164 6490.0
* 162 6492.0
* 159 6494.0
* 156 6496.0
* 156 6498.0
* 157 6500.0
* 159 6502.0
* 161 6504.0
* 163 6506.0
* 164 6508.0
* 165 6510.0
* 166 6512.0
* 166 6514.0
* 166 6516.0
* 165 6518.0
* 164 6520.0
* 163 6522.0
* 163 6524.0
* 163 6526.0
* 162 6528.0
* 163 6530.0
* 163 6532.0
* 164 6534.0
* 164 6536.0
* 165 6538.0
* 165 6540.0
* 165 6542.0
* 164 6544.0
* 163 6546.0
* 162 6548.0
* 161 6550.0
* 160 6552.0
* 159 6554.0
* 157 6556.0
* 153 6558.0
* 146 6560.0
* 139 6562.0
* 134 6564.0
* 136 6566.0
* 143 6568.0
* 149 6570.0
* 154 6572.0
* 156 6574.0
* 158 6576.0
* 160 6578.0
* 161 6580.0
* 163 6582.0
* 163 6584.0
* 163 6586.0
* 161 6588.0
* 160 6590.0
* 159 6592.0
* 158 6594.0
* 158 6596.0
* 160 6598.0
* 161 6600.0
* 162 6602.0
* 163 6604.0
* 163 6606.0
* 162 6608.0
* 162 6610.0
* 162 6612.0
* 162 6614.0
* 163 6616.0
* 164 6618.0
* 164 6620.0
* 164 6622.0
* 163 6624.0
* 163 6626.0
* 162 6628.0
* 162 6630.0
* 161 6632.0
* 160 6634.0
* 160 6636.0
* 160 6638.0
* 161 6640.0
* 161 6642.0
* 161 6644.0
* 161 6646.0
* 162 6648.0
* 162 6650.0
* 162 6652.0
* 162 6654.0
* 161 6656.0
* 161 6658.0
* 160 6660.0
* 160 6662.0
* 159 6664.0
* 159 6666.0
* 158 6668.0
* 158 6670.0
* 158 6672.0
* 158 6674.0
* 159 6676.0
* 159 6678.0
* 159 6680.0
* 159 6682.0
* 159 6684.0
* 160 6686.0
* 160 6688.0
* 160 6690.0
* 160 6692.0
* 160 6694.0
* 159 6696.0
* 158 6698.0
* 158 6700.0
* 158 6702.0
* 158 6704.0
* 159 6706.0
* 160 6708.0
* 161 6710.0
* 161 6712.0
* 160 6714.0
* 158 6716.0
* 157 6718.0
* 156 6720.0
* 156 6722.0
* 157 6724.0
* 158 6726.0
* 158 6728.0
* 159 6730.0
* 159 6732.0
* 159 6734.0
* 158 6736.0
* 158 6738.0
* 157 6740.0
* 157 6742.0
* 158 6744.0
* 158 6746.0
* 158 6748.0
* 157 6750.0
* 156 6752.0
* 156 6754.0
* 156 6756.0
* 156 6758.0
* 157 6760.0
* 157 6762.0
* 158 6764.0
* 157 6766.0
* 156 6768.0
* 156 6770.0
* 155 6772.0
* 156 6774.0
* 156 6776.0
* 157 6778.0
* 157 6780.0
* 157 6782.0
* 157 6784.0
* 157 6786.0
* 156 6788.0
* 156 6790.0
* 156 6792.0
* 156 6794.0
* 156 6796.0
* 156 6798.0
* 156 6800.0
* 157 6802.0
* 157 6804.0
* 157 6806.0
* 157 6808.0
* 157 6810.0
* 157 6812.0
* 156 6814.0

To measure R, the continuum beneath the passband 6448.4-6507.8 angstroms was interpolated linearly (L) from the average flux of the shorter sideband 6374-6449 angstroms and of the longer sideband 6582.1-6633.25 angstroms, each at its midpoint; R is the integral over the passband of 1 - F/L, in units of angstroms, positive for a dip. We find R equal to 0.4 angstroms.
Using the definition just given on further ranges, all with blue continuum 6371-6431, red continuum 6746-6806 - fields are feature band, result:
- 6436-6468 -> 0.04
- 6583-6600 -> 0.09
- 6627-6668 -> -0.26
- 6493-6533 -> 0.24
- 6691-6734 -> -0.12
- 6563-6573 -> 1.15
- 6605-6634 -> -0.38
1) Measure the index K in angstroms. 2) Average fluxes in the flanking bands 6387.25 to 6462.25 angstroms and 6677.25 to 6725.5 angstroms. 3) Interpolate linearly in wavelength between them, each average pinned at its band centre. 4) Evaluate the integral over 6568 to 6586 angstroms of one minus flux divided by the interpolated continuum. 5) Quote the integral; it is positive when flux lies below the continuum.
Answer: 0.5 angstroms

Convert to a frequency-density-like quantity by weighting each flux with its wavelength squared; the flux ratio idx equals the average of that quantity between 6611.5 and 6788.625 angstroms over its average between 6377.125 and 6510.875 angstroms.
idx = 1.05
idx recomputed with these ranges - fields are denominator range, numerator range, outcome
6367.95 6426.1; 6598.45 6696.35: 1.05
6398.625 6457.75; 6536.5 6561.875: 1.00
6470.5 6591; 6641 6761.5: 1.04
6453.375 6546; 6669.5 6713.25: 1.03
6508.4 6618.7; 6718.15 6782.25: 1.04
